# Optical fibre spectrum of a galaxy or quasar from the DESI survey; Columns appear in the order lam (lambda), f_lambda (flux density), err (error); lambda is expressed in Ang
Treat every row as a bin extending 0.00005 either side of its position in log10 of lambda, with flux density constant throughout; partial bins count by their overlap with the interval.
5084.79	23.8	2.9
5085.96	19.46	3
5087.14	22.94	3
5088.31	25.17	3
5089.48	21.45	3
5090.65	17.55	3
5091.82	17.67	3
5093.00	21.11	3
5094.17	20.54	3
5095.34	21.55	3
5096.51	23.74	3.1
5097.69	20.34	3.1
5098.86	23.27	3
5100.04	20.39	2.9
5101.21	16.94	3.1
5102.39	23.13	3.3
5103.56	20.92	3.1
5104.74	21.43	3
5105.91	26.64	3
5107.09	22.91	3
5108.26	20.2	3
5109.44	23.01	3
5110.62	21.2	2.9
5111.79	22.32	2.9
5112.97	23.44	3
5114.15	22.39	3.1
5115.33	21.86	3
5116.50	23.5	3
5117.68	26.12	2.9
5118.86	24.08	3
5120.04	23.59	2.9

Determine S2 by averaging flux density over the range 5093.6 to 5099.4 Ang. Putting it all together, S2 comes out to 21.9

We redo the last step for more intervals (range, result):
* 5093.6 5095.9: 21.1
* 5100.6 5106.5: 21.8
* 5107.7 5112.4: 21.7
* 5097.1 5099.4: 21.8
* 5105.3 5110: 23.2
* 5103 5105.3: 21.1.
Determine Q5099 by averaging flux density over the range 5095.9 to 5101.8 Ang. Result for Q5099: 20.9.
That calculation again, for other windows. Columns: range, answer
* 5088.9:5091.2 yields 19.5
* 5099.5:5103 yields 20.2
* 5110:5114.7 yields 22.3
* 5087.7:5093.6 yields 20.6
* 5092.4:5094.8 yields 20.8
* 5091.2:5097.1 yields 20.9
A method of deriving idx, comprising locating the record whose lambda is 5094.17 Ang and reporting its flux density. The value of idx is 20.54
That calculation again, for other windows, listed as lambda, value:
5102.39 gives 23.13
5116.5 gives 23.5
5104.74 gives 21.43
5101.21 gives 16.94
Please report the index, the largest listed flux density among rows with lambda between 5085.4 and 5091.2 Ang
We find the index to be 25.17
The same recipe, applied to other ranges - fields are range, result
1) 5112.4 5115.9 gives 23.44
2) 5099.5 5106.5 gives 26.64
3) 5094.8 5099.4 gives 23.74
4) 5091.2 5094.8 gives 21.11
